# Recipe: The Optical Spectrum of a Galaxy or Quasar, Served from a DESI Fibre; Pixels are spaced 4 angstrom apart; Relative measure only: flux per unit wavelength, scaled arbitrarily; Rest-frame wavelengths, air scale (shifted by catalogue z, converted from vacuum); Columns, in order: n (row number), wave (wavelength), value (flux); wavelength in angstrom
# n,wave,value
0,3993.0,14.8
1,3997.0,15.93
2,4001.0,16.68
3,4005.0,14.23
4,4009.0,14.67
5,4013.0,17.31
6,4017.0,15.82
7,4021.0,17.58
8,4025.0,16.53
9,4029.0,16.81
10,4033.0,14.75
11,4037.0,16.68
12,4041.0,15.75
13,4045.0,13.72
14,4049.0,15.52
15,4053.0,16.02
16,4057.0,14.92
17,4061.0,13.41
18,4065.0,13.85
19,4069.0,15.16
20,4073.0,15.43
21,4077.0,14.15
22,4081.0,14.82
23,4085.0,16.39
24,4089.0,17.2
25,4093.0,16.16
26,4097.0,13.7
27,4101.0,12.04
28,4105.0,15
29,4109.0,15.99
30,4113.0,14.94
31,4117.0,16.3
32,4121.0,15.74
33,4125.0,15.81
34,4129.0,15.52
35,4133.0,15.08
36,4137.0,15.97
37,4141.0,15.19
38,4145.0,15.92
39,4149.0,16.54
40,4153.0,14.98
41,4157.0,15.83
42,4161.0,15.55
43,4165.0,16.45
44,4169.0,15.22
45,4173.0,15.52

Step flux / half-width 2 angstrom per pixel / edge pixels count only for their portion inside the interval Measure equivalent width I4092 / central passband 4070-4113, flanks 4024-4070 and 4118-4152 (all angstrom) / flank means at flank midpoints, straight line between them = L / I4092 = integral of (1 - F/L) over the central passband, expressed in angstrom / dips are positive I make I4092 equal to 1.1 angstrom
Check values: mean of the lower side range 15.2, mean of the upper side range 15.7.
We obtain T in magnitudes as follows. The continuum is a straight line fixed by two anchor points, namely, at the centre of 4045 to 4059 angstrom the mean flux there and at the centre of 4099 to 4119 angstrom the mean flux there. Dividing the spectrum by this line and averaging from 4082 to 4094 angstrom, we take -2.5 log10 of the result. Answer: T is -0.10 mag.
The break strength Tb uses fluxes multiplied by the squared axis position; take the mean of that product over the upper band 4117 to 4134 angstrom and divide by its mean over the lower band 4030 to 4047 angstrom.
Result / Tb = 1.07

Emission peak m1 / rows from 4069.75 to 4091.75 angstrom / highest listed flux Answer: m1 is 17.2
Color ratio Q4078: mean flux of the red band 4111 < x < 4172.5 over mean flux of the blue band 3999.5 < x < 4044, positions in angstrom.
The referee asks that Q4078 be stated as 0.98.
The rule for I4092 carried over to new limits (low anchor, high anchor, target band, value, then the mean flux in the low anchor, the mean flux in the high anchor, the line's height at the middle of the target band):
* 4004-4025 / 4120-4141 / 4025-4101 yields 3.2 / 16.1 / 15.6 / 15.9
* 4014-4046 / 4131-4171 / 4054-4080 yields 2.3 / 16.1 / 15.7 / 15.9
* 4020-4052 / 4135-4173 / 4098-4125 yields 1.3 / 15.9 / 15.7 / 15.8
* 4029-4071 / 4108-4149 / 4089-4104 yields 0.9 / 15.1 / 15.7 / 15.4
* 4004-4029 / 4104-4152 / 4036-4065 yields 1.8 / 16.2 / 15.7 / 16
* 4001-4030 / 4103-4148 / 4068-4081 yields 0.8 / 16.1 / 15.6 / 15.9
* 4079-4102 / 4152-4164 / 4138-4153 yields -0.3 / 15.2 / 15.6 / 15.5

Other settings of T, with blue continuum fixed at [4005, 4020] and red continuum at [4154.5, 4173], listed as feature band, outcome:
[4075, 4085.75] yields 0.056 mag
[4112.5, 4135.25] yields 0.009 mag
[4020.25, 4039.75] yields -0.038 mag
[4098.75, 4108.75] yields 0.132 mag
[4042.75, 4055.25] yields 0.049 mag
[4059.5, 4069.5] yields 0.128 mag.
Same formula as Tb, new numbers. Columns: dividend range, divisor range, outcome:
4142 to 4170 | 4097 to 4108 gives 1.18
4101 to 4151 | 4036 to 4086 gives 1.07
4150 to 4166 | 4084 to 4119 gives 1.06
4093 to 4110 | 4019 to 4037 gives 0.90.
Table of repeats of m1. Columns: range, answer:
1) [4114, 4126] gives 16.3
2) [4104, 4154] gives 16.54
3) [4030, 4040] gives 16.68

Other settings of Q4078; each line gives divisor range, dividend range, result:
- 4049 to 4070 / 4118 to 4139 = 1.06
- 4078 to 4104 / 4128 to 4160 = 1.04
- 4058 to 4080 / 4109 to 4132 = 1.08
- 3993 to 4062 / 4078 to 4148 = 0.98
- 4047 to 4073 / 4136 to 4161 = 1.06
